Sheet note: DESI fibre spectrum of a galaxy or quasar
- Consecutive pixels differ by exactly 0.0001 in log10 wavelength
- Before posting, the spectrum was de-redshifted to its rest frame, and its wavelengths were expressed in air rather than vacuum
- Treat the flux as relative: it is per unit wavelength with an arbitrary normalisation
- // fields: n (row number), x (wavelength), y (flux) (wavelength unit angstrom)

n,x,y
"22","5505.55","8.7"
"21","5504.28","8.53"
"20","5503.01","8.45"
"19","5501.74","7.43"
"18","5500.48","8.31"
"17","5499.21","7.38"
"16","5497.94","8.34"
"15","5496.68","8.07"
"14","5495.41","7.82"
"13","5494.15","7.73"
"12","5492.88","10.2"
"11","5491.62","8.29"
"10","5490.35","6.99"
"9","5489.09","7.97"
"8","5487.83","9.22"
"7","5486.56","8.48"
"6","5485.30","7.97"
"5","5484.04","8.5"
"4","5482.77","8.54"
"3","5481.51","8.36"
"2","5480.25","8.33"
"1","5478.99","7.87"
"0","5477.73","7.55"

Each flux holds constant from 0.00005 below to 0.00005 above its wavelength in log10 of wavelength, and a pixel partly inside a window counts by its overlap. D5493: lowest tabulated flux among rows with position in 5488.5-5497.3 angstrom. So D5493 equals 6.99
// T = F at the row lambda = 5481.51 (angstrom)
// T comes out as 8.36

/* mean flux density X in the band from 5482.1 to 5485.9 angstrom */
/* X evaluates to 8.34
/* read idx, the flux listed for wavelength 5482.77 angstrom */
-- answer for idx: 8.54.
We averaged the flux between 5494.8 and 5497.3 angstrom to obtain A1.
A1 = 7.93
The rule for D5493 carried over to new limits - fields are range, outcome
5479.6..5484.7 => 8.33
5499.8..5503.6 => 7.43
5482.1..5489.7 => 7.97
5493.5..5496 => 7.73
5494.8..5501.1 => 7.38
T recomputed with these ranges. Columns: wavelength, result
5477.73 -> 7.55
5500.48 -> 8.31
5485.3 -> 7.97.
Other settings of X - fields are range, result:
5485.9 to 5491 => 8.16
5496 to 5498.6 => 8.18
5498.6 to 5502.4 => 7.71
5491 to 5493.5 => 9.26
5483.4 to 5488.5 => 8.53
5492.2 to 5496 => 8.6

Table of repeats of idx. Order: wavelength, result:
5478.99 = 7.87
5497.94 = 8.34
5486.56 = 8.48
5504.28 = 8.53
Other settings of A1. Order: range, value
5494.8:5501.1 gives 7.98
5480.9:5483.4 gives 8.46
